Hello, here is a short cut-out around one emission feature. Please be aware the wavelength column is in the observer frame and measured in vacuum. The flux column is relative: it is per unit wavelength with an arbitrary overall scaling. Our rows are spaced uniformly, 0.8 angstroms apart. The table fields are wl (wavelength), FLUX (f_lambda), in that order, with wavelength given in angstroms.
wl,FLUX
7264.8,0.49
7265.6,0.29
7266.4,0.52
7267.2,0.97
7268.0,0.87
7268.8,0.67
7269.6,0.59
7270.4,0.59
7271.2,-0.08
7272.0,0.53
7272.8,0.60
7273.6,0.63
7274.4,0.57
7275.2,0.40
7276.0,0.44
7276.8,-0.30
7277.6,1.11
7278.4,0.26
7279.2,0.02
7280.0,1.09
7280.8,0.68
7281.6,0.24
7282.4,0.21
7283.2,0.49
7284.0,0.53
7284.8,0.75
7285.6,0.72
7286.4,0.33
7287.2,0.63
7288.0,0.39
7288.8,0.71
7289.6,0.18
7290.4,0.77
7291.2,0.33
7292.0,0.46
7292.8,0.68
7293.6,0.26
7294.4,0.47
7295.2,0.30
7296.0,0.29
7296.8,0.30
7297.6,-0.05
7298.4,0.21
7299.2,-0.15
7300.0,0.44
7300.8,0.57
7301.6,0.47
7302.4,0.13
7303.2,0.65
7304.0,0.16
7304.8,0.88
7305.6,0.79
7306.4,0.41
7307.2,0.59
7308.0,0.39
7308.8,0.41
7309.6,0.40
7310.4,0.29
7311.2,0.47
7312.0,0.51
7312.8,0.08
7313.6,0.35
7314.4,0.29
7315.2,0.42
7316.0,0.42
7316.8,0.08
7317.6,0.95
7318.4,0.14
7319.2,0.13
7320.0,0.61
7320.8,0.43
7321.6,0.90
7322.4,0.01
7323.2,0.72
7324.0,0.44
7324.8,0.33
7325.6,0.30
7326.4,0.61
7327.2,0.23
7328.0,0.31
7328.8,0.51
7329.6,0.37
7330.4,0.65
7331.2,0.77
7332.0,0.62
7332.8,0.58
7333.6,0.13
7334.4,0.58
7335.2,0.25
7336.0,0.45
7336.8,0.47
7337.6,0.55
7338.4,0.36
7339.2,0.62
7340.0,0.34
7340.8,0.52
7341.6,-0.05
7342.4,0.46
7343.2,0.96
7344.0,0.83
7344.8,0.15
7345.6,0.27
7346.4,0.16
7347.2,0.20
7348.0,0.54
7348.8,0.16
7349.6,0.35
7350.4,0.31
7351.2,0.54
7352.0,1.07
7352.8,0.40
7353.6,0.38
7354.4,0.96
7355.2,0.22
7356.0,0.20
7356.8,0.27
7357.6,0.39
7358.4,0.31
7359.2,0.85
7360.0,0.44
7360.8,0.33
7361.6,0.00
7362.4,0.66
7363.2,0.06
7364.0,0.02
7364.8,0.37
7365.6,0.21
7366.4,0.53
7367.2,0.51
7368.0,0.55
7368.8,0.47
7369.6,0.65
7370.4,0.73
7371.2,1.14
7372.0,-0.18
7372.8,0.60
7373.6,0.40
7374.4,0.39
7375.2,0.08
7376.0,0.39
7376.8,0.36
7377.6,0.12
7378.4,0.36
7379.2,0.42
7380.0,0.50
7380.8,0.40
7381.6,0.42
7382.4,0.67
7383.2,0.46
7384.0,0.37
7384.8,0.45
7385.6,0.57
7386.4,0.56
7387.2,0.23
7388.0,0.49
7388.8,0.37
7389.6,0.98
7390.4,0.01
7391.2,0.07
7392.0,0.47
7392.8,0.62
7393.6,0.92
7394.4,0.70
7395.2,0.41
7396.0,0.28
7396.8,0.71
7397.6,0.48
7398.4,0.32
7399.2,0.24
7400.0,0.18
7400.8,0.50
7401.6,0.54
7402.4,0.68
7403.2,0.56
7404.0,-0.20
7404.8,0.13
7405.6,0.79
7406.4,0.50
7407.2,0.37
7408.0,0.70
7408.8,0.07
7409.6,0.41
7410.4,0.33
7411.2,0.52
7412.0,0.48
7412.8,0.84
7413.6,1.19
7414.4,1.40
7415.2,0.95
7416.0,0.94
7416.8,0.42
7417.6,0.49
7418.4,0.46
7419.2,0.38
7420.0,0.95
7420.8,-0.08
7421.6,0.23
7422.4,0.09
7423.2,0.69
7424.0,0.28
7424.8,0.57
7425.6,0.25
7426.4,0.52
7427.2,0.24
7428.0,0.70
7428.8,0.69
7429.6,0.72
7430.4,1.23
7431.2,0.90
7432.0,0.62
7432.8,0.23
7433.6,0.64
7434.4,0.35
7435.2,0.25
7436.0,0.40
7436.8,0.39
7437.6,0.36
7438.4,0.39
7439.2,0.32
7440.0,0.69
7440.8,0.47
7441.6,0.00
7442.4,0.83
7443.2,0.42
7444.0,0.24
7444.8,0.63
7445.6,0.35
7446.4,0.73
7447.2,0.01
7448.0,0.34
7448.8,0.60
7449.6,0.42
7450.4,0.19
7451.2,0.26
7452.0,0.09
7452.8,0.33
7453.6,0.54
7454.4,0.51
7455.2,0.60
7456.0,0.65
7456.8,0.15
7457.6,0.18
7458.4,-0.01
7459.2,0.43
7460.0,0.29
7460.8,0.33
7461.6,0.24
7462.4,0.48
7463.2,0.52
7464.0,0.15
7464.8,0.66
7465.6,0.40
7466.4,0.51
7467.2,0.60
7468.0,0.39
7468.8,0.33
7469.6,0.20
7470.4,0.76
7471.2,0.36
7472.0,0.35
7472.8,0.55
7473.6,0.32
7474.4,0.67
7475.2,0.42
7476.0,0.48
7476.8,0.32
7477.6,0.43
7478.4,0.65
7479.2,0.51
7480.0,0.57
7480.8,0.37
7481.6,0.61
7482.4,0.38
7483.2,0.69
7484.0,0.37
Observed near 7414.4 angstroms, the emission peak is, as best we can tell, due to [S II]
